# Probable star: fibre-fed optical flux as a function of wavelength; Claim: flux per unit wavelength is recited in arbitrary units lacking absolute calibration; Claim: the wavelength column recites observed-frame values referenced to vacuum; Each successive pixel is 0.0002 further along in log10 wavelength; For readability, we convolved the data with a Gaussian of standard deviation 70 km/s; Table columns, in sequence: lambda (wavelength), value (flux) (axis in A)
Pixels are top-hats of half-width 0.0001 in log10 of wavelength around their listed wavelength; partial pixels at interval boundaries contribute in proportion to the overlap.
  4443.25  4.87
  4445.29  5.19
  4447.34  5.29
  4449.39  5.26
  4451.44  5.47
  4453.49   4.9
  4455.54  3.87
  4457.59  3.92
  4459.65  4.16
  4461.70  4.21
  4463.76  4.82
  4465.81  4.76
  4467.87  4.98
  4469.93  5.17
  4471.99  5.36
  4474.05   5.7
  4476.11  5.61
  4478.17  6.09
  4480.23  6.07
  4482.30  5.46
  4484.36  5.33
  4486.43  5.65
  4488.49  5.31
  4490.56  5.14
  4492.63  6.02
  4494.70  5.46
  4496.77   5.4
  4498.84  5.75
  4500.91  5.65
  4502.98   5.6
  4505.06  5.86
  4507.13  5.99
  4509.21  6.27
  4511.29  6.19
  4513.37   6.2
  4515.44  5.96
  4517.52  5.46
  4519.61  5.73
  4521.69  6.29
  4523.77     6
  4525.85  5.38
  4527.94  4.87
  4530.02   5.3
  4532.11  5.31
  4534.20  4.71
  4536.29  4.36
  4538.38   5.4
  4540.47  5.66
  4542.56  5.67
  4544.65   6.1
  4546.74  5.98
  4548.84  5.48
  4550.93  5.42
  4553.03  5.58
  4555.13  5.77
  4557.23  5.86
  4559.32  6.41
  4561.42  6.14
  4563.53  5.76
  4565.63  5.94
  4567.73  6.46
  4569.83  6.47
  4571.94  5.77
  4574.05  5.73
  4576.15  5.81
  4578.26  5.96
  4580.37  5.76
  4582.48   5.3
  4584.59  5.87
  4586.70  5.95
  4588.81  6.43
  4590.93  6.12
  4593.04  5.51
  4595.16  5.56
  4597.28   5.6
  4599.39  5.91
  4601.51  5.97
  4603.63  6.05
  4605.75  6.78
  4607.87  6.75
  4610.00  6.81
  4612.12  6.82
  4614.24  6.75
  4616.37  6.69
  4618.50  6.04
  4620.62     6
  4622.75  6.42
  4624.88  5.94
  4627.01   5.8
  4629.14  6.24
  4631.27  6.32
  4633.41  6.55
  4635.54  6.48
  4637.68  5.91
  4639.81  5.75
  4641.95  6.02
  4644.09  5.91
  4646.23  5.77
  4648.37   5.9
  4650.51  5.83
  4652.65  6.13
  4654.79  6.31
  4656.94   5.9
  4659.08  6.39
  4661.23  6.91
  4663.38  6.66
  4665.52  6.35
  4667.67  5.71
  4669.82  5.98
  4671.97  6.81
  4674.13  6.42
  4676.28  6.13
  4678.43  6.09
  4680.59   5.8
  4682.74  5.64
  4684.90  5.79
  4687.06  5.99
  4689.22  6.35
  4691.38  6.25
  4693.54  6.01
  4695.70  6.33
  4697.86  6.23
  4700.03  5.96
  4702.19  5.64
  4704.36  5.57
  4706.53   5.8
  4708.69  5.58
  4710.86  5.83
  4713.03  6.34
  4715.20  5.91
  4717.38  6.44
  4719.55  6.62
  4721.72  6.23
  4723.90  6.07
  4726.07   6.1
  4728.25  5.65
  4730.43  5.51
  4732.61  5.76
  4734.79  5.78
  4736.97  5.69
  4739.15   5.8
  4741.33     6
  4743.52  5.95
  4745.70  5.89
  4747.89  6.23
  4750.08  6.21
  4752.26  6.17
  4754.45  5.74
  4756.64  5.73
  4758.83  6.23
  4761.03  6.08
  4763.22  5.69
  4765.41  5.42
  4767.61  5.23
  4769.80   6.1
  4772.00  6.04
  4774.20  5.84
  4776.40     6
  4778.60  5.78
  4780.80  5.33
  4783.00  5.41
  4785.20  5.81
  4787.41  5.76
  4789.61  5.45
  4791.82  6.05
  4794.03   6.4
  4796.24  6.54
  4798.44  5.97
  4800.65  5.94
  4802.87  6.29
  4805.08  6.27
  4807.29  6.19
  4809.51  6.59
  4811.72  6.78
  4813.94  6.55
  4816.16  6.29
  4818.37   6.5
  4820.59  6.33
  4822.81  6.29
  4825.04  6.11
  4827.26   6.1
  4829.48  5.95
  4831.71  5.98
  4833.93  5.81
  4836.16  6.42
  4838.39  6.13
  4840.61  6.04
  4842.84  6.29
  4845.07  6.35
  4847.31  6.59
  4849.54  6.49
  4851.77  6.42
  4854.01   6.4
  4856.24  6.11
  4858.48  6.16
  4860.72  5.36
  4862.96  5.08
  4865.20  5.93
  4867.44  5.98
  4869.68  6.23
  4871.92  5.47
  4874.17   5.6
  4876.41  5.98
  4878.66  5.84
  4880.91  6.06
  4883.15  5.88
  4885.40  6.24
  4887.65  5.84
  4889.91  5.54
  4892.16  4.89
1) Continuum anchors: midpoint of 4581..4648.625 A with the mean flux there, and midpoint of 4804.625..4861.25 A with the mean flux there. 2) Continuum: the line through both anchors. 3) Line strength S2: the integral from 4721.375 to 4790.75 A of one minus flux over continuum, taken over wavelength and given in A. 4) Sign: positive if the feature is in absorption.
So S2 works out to 4.3 A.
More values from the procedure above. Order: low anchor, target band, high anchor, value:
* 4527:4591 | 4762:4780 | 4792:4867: 1.0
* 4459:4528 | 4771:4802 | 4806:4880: 0.8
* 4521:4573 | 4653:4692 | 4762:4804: -2.9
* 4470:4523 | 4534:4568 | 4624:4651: 0.9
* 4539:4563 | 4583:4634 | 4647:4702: -1.9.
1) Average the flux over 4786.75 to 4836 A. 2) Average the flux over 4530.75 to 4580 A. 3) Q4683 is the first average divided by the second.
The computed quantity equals 1.08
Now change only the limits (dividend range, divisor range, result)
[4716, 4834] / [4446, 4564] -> 1.10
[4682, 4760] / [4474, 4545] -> 1.06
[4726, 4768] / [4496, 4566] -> 1.03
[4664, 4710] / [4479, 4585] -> 1.06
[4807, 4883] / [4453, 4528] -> 1.13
